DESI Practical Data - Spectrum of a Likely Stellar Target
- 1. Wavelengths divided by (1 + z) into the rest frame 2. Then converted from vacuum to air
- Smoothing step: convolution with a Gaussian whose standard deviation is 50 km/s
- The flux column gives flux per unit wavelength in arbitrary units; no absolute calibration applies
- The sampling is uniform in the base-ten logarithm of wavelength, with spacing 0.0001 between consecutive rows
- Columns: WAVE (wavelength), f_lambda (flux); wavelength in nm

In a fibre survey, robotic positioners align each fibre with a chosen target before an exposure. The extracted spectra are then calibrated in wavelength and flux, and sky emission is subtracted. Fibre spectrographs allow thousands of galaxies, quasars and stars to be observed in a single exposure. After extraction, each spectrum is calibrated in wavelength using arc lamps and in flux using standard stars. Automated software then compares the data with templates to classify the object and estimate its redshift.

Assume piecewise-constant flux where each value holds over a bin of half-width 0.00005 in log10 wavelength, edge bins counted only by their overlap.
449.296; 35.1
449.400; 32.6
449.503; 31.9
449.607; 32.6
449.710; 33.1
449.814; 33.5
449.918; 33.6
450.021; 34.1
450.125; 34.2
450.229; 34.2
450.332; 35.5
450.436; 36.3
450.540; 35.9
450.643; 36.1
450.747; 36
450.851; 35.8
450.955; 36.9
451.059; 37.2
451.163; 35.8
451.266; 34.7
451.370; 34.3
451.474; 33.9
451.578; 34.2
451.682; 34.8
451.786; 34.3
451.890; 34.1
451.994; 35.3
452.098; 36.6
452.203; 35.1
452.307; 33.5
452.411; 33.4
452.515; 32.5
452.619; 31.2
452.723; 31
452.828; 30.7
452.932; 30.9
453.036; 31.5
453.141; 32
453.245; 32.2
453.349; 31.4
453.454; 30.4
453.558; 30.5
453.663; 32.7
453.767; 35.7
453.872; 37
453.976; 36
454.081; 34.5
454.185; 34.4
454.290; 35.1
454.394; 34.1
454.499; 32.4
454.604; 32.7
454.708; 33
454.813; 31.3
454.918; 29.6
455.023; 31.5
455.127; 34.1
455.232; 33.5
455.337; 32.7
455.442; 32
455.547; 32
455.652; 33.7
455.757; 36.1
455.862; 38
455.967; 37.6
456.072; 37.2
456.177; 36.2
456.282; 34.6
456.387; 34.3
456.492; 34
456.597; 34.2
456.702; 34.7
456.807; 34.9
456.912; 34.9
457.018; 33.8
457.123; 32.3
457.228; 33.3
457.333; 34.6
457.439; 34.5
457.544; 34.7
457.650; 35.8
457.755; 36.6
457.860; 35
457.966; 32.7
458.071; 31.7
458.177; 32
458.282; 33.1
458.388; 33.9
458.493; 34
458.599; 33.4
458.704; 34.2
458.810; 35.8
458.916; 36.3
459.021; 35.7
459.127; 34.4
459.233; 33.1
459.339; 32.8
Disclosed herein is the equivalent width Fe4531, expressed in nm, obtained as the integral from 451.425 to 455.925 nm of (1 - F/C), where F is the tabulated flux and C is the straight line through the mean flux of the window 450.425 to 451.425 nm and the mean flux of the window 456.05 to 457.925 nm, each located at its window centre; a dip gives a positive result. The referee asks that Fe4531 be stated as 0.261 nm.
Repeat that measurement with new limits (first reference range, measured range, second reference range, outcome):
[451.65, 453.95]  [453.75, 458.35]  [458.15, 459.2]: -0.05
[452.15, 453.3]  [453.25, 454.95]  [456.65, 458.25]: -0.02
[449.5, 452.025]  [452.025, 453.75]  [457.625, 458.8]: 0.11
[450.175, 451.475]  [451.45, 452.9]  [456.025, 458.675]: 0.07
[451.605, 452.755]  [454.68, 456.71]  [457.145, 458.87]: 0.00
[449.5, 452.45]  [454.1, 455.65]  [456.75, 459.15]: 0.07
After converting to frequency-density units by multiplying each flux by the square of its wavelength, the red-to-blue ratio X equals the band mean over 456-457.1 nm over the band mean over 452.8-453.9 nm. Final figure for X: 1.10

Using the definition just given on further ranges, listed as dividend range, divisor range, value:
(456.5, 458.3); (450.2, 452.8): 1.01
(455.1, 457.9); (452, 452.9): 1.07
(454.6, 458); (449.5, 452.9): 1.02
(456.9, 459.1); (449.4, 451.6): 1.02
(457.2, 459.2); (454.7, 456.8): 1.02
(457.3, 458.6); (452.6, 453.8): 1.10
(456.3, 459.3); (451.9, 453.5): 1.07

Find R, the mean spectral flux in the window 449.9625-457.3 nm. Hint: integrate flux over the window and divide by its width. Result 34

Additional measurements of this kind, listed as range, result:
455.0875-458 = 34.6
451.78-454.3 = 33.2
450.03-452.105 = 35.3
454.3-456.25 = 33.8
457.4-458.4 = 34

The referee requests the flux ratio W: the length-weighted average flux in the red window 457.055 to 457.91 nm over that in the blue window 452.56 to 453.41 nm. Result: 1.1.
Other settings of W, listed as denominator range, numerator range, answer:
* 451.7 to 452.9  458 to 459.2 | 1.02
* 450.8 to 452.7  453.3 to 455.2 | 0.96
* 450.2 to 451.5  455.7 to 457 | 1.00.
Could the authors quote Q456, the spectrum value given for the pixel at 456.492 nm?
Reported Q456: 34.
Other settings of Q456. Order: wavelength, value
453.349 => 31.4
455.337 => 32.7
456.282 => 34.6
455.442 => 32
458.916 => 36.3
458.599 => 33.4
